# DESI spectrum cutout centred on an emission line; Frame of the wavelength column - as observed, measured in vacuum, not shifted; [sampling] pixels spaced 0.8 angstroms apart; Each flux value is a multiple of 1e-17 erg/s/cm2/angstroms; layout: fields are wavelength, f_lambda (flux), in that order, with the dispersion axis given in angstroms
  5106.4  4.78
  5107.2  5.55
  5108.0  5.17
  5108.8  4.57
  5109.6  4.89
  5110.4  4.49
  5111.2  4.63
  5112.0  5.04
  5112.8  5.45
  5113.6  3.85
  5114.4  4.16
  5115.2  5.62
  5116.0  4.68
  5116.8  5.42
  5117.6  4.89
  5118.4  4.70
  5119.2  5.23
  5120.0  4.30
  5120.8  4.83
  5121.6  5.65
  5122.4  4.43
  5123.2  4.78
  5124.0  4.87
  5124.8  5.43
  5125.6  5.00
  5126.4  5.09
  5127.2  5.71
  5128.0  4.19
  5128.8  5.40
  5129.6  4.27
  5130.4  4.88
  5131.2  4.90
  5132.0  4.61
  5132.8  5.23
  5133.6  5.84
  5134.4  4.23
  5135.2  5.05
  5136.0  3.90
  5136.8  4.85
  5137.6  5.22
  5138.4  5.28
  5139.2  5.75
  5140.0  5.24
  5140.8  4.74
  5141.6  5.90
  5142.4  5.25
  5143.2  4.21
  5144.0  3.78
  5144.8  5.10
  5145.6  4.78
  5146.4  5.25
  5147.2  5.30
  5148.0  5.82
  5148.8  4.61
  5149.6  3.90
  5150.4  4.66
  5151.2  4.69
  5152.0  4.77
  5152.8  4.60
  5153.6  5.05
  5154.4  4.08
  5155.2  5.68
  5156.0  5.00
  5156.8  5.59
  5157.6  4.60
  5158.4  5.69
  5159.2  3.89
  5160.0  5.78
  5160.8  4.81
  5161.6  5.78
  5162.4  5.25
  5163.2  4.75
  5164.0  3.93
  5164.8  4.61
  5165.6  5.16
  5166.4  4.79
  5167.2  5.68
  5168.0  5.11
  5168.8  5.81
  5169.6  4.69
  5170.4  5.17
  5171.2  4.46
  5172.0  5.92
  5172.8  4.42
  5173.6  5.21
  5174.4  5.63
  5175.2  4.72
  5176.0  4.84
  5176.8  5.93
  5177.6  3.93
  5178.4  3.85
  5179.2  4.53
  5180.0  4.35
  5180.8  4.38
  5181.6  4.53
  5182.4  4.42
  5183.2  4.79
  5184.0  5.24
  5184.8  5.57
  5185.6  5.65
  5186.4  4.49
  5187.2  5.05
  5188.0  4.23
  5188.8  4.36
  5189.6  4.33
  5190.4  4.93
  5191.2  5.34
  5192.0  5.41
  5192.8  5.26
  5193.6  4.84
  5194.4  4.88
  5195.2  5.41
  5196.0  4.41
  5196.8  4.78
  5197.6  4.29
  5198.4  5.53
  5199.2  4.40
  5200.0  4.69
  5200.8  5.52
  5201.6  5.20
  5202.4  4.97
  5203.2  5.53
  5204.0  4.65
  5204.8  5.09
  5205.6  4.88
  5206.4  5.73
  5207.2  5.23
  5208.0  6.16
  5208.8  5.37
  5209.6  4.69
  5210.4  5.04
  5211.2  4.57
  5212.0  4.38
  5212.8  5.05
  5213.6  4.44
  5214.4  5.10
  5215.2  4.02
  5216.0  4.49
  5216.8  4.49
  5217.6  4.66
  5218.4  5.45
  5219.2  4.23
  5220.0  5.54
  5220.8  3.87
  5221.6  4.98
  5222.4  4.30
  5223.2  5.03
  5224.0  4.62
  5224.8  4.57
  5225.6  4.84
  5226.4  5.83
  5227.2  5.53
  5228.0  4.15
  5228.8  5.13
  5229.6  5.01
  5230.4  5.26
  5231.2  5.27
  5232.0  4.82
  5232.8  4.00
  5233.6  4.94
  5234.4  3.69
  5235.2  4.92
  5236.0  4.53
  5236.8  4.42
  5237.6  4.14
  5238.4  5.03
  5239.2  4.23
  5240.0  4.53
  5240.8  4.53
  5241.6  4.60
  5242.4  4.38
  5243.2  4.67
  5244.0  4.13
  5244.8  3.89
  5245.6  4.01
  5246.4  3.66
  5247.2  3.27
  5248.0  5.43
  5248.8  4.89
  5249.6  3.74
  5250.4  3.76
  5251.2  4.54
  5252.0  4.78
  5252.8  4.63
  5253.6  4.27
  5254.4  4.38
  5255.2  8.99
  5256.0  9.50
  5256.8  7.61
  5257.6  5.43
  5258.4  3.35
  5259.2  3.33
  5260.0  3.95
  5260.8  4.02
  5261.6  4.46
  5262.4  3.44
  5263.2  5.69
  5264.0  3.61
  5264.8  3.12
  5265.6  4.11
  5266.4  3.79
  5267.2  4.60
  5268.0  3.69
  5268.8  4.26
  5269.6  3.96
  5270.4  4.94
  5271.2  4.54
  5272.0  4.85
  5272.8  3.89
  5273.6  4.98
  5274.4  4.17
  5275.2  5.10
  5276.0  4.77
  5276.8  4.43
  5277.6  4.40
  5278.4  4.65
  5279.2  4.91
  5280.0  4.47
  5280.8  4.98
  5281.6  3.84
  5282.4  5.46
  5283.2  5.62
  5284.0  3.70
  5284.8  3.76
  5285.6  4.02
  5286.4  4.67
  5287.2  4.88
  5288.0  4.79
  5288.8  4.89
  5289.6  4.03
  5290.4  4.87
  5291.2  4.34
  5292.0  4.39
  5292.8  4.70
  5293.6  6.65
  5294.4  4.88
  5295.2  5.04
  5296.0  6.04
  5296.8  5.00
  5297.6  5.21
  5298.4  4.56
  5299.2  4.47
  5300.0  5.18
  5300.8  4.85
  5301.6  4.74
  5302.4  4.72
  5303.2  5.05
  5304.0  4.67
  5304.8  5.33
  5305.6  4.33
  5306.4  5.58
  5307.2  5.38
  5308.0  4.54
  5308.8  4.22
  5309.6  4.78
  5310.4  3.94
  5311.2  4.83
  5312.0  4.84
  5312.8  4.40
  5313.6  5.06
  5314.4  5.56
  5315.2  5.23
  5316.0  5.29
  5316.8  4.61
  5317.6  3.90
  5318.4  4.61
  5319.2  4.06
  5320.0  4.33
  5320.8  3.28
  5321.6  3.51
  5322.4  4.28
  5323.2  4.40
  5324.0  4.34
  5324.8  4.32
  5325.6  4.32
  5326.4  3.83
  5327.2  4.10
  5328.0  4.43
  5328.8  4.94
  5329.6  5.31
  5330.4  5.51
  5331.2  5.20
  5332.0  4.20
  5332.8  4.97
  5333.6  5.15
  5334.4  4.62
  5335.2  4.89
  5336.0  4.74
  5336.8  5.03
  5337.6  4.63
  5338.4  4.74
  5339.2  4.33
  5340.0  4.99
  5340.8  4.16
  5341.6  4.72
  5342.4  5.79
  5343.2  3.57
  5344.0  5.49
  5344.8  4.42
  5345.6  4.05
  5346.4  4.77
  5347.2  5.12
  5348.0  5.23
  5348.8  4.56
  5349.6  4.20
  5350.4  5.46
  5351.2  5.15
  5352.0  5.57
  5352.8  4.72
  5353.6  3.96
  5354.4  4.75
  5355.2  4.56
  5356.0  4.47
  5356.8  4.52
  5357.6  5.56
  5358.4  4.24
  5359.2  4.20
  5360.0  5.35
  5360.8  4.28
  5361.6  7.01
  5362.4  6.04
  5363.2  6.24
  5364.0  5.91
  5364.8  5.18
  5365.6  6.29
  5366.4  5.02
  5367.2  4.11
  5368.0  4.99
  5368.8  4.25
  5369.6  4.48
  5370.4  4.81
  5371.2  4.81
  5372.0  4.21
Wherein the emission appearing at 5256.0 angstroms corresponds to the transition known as Hbeta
